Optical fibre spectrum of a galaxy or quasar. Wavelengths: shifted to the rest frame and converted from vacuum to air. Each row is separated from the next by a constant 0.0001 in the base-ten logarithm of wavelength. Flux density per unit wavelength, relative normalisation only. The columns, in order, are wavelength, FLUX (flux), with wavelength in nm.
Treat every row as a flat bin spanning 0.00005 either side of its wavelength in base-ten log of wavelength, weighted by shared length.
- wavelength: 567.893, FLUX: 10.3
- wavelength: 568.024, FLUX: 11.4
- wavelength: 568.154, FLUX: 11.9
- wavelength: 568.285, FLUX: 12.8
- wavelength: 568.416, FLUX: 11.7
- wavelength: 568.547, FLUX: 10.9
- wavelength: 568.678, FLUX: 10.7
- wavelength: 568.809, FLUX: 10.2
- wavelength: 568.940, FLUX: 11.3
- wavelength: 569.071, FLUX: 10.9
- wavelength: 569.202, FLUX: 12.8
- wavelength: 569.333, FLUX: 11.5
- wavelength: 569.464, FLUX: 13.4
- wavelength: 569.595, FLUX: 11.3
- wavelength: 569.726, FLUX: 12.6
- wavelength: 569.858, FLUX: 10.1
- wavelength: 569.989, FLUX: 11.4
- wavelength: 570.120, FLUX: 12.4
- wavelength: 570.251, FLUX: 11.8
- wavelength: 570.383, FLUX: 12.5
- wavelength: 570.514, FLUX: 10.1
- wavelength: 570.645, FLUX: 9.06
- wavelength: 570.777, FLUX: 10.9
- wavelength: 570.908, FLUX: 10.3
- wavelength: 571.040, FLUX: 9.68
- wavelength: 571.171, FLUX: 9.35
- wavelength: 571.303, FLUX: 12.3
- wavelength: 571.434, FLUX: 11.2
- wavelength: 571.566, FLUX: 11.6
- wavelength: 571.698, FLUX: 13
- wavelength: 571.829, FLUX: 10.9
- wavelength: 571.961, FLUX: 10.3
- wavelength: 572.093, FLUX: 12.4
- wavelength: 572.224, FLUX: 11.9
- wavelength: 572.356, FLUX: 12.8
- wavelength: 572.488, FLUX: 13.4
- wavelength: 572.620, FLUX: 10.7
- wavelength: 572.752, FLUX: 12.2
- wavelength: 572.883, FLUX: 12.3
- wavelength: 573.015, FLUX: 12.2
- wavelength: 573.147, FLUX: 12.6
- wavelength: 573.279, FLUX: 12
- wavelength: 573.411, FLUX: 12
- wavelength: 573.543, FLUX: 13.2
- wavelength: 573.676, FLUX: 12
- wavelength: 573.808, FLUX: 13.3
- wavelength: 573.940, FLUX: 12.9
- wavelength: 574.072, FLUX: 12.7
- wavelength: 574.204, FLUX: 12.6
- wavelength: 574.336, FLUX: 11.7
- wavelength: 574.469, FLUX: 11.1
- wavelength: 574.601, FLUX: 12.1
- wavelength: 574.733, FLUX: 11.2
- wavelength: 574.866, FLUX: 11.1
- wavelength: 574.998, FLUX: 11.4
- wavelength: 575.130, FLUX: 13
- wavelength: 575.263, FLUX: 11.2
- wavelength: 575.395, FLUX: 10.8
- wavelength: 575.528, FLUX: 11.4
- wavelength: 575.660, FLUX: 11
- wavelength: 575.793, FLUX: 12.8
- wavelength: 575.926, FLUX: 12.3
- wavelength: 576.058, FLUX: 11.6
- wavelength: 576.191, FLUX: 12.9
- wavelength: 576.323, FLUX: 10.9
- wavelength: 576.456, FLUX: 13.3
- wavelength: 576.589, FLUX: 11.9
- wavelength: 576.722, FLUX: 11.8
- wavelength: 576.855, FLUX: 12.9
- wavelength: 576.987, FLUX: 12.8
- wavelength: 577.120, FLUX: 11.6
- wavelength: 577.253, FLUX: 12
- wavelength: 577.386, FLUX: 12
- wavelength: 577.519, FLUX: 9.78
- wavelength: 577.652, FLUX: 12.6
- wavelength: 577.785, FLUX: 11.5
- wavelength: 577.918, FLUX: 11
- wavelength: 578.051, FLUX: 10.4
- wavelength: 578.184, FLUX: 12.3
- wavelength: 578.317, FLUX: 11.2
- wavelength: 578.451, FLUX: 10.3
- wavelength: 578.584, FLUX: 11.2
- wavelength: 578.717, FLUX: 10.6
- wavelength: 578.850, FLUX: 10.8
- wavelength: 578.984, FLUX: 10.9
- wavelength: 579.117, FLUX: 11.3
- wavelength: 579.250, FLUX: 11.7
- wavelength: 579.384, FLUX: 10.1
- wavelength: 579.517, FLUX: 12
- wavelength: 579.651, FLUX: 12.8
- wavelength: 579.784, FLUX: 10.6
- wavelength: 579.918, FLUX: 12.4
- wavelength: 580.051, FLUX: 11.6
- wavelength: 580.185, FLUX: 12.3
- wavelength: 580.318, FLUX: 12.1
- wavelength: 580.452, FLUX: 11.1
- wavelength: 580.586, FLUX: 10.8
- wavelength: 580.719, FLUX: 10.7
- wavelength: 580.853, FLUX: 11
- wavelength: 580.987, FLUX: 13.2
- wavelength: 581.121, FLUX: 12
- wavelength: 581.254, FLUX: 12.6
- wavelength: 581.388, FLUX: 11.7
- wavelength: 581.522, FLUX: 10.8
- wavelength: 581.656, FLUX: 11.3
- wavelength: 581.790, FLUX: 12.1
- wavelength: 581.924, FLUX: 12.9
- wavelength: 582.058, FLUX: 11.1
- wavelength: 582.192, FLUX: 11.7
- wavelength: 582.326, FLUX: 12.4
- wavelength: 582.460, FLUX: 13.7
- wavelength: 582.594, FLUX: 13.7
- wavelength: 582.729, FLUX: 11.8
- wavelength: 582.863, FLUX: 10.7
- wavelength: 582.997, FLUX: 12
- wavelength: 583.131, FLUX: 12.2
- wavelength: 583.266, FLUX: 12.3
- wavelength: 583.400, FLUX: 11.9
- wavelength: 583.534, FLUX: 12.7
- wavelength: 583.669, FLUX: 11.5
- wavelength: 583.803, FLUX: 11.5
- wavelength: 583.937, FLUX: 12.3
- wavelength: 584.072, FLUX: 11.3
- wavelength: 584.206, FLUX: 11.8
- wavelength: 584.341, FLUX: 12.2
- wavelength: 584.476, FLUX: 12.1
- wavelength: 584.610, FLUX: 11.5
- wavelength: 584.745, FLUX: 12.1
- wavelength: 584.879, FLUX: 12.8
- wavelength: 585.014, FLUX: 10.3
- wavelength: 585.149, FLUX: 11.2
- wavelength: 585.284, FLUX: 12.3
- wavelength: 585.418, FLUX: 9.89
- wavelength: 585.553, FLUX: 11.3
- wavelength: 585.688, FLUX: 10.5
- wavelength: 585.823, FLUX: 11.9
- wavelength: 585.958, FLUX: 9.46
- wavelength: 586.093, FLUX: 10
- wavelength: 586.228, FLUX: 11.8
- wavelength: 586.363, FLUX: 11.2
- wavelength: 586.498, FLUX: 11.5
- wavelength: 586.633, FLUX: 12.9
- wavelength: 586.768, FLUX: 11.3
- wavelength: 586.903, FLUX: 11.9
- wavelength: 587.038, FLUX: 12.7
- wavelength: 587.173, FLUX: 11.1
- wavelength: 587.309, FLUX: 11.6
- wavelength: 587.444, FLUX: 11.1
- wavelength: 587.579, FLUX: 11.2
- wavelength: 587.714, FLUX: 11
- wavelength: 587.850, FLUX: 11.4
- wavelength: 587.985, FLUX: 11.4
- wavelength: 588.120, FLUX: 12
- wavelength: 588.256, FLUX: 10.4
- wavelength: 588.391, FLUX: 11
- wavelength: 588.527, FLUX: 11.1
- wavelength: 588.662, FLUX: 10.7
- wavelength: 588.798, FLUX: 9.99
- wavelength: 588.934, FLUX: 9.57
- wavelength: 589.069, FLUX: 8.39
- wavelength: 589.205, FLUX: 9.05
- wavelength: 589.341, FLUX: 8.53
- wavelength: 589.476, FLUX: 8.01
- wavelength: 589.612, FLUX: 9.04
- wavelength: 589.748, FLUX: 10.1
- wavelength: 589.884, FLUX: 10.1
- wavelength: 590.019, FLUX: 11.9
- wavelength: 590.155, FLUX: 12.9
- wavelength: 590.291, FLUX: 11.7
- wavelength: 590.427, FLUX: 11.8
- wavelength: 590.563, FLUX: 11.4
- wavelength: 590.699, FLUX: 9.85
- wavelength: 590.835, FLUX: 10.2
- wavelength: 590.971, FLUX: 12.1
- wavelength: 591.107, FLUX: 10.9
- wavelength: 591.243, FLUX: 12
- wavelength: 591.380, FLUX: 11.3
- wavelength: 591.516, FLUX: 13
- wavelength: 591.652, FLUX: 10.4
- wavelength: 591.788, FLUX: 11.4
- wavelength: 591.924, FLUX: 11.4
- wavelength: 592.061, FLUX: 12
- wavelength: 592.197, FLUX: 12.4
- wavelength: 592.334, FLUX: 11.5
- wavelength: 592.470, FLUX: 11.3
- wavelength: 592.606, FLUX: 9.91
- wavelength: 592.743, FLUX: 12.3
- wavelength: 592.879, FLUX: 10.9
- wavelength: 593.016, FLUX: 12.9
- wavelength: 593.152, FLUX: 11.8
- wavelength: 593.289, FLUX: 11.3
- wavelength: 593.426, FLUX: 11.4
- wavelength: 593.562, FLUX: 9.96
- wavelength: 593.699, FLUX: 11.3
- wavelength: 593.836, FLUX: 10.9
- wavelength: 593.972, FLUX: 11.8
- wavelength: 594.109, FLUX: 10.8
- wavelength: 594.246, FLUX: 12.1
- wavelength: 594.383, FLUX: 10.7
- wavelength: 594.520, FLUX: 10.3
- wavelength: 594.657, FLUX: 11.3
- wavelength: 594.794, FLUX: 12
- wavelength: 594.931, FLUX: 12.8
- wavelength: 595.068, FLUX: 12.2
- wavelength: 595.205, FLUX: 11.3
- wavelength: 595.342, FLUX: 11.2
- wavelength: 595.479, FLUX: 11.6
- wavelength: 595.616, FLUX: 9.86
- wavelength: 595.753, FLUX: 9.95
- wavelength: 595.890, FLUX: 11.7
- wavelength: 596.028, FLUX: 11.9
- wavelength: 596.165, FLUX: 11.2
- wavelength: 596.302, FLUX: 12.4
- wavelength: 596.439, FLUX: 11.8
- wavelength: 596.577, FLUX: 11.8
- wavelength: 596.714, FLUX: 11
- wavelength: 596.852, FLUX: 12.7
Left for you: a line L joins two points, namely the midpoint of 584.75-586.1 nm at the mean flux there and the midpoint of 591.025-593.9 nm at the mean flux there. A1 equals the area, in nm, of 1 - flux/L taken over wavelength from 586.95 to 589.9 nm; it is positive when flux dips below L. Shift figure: 0.203 nm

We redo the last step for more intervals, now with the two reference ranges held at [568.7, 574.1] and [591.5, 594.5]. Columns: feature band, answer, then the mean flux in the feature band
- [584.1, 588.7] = 0.040 nm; 11.4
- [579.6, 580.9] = 0.003 nm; 11.5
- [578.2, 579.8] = 0.055 nm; 11.2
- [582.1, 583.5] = -0.086 nm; 12.2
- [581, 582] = -0.038 nm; 12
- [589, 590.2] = 0.180 nm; 9.73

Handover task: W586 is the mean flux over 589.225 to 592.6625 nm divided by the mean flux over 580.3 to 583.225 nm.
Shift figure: 0.92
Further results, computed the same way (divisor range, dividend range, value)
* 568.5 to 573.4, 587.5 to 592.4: 0.95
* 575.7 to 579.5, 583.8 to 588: 0.99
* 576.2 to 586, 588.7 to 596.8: 0.95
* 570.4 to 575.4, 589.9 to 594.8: 0.97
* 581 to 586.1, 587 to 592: 0.92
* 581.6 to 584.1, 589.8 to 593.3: 0.95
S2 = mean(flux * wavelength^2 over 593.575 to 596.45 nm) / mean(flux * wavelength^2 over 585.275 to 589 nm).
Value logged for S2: 1.05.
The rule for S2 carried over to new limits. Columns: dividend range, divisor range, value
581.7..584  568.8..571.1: 1.13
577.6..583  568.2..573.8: 1.03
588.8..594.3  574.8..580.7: 0.99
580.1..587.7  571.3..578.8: 1.02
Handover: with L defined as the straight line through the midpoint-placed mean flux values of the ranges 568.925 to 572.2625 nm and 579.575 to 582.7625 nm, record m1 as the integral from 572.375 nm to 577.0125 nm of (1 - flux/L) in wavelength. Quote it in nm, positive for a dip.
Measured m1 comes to -0.210 nm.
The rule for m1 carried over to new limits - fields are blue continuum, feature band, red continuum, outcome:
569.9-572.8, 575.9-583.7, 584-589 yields -0.30 nm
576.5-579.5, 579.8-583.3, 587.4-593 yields -0.20 nm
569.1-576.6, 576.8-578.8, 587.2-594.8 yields 0.02 nm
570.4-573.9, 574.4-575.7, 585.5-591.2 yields 0.01 nm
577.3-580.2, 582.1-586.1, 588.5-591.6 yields -0.27 nm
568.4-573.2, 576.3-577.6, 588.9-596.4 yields -0.06 nm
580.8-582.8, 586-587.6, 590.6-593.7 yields 0.04 nm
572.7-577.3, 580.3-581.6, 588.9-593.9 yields 0.01 nm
